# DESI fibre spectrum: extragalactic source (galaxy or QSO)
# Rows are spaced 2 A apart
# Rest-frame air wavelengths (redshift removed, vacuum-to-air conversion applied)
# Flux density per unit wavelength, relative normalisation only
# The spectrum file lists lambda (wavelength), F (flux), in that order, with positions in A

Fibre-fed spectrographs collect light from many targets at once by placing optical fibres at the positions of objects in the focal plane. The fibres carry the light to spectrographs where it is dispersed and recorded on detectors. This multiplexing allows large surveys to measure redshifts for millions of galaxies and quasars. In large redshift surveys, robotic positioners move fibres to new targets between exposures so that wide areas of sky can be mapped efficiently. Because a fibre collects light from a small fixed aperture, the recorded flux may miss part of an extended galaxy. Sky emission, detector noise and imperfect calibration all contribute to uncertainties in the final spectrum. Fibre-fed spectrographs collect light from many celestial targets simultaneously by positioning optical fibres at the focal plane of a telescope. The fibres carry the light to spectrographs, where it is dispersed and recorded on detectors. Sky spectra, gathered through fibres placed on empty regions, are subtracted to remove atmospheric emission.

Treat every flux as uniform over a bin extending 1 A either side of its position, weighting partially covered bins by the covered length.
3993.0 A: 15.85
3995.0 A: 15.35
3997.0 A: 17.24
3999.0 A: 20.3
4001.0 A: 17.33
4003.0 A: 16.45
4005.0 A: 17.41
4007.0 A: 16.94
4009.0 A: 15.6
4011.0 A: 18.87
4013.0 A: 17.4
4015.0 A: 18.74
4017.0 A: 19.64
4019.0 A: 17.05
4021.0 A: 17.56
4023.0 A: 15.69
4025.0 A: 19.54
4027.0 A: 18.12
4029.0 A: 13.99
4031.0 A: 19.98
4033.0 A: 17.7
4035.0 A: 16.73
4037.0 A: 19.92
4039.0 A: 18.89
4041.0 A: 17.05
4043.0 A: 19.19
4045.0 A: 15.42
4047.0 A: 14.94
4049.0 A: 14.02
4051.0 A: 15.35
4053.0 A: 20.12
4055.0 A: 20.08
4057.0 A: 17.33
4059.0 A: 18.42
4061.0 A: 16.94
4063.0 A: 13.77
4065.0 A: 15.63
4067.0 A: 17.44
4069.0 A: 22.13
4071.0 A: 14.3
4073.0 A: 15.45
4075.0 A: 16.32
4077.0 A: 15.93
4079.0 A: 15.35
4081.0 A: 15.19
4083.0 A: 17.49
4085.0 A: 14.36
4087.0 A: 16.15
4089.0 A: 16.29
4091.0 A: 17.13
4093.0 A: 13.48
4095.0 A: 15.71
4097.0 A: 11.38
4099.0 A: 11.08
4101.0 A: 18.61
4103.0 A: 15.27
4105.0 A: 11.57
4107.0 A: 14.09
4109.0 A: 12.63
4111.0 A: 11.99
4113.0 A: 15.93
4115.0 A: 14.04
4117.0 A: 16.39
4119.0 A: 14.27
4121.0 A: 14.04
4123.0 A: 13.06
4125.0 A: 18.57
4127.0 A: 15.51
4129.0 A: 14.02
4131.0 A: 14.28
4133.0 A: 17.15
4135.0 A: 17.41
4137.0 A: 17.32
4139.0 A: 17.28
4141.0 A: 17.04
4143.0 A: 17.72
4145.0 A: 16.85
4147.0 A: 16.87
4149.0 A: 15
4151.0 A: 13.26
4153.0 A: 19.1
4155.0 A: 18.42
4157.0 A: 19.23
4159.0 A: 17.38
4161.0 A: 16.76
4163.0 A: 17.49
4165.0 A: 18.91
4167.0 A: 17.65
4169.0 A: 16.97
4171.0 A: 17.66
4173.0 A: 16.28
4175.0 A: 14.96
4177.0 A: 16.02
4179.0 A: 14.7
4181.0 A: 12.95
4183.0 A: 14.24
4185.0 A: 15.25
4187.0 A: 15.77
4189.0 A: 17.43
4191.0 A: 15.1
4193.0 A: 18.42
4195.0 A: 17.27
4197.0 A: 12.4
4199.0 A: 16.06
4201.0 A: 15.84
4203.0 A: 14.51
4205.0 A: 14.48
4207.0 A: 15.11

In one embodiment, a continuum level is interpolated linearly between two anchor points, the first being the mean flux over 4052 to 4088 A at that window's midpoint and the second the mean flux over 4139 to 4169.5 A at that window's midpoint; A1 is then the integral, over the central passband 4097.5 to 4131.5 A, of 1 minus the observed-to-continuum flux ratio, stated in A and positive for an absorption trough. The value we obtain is 5.3 A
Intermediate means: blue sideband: 16.8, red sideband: 17.2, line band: 14.4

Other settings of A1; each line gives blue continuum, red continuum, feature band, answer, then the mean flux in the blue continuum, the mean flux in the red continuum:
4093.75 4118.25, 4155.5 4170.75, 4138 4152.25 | 0.2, 14.1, 17.8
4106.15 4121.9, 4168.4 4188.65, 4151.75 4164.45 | -2.5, 14.2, 15.5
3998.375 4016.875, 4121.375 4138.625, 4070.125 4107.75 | 3.4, 17.7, 15.9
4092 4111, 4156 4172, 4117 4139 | -0.4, 13.7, 17.8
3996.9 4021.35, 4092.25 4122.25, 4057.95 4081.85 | -1.5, 17.8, 14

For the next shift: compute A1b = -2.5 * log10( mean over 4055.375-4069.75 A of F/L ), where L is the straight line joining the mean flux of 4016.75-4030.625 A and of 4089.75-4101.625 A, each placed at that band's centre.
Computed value -0.11 mag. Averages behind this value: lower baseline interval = 17.4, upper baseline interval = 14.5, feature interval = 17.4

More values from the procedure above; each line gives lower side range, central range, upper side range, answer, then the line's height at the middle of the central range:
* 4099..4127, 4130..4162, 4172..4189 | -0.14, 14.9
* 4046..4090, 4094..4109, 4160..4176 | 0.20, 16.7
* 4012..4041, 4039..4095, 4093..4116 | -0.05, 15.8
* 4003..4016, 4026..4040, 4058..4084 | -0.05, 17.1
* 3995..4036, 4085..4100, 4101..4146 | 0.11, 16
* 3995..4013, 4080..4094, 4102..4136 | -0.02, 15.5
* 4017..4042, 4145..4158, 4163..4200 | -0.04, 16.4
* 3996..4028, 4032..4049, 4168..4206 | 0.01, 17.4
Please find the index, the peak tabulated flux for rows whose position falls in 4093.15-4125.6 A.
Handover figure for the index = 18.61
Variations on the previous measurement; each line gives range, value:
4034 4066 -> 20.12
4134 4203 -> 19.23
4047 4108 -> 22.13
